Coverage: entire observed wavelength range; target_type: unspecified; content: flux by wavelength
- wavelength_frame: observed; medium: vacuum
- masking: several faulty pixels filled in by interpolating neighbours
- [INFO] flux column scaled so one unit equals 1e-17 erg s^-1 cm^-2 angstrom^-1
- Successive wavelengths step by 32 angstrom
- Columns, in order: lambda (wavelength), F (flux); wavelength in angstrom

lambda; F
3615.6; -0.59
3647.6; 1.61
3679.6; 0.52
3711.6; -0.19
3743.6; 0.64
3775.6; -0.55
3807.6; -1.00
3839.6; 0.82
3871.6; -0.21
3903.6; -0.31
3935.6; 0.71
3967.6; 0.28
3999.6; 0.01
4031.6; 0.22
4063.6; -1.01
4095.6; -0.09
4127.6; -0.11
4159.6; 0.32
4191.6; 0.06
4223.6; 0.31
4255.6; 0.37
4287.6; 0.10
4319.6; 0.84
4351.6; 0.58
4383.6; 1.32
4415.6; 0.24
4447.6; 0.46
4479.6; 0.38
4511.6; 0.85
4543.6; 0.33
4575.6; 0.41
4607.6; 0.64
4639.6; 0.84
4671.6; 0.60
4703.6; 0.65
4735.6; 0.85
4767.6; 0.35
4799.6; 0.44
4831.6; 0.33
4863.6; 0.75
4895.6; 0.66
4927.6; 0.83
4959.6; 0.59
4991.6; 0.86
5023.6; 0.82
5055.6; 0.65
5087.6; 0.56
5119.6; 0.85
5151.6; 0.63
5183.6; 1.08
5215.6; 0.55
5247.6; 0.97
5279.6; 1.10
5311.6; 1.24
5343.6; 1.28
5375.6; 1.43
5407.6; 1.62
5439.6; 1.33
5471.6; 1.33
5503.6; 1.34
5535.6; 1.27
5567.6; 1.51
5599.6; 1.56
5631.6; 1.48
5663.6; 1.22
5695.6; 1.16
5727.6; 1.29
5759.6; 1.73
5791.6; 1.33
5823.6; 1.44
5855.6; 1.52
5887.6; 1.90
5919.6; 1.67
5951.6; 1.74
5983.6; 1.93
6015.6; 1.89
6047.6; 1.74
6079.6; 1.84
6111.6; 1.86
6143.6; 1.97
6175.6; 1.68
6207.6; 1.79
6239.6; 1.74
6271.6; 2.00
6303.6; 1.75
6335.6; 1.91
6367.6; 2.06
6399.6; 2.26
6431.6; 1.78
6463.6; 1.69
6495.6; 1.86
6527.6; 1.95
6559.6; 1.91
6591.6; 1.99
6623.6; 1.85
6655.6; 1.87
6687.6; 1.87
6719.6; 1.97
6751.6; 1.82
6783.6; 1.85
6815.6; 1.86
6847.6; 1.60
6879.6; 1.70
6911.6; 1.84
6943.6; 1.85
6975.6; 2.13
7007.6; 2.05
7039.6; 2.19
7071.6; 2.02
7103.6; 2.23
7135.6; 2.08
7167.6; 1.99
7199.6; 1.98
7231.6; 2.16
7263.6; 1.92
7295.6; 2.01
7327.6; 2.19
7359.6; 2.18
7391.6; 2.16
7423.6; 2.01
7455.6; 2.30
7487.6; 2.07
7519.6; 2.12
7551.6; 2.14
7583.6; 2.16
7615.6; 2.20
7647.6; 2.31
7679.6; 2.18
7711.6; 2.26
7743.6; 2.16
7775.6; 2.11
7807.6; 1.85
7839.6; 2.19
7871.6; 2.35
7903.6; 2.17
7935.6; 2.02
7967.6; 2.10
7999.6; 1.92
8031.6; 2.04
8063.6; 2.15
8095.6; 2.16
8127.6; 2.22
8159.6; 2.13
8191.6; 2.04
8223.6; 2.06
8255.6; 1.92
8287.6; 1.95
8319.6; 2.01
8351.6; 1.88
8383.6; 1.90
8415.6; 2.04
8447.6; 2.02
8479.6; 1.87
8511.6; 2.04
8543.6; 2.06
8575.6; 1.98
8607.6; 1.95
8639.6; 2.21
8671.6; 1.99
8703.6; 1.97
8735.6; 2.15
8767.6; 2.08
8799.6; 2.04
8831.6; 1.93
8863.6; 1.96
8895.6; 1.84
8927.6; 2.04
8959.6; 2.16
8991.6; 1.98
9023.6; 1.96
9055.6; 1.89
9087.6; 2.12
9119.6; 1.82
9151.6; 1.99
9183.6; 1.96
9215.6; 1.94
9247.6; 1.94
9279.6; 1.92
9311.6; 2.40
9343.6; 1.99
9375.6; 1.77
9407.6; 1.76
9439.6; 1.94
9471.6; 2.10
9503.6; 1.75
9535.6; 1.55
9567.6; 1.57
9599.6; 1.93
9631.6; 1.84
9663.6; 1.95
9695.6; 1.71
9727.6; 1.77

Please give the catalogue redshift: 0.327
